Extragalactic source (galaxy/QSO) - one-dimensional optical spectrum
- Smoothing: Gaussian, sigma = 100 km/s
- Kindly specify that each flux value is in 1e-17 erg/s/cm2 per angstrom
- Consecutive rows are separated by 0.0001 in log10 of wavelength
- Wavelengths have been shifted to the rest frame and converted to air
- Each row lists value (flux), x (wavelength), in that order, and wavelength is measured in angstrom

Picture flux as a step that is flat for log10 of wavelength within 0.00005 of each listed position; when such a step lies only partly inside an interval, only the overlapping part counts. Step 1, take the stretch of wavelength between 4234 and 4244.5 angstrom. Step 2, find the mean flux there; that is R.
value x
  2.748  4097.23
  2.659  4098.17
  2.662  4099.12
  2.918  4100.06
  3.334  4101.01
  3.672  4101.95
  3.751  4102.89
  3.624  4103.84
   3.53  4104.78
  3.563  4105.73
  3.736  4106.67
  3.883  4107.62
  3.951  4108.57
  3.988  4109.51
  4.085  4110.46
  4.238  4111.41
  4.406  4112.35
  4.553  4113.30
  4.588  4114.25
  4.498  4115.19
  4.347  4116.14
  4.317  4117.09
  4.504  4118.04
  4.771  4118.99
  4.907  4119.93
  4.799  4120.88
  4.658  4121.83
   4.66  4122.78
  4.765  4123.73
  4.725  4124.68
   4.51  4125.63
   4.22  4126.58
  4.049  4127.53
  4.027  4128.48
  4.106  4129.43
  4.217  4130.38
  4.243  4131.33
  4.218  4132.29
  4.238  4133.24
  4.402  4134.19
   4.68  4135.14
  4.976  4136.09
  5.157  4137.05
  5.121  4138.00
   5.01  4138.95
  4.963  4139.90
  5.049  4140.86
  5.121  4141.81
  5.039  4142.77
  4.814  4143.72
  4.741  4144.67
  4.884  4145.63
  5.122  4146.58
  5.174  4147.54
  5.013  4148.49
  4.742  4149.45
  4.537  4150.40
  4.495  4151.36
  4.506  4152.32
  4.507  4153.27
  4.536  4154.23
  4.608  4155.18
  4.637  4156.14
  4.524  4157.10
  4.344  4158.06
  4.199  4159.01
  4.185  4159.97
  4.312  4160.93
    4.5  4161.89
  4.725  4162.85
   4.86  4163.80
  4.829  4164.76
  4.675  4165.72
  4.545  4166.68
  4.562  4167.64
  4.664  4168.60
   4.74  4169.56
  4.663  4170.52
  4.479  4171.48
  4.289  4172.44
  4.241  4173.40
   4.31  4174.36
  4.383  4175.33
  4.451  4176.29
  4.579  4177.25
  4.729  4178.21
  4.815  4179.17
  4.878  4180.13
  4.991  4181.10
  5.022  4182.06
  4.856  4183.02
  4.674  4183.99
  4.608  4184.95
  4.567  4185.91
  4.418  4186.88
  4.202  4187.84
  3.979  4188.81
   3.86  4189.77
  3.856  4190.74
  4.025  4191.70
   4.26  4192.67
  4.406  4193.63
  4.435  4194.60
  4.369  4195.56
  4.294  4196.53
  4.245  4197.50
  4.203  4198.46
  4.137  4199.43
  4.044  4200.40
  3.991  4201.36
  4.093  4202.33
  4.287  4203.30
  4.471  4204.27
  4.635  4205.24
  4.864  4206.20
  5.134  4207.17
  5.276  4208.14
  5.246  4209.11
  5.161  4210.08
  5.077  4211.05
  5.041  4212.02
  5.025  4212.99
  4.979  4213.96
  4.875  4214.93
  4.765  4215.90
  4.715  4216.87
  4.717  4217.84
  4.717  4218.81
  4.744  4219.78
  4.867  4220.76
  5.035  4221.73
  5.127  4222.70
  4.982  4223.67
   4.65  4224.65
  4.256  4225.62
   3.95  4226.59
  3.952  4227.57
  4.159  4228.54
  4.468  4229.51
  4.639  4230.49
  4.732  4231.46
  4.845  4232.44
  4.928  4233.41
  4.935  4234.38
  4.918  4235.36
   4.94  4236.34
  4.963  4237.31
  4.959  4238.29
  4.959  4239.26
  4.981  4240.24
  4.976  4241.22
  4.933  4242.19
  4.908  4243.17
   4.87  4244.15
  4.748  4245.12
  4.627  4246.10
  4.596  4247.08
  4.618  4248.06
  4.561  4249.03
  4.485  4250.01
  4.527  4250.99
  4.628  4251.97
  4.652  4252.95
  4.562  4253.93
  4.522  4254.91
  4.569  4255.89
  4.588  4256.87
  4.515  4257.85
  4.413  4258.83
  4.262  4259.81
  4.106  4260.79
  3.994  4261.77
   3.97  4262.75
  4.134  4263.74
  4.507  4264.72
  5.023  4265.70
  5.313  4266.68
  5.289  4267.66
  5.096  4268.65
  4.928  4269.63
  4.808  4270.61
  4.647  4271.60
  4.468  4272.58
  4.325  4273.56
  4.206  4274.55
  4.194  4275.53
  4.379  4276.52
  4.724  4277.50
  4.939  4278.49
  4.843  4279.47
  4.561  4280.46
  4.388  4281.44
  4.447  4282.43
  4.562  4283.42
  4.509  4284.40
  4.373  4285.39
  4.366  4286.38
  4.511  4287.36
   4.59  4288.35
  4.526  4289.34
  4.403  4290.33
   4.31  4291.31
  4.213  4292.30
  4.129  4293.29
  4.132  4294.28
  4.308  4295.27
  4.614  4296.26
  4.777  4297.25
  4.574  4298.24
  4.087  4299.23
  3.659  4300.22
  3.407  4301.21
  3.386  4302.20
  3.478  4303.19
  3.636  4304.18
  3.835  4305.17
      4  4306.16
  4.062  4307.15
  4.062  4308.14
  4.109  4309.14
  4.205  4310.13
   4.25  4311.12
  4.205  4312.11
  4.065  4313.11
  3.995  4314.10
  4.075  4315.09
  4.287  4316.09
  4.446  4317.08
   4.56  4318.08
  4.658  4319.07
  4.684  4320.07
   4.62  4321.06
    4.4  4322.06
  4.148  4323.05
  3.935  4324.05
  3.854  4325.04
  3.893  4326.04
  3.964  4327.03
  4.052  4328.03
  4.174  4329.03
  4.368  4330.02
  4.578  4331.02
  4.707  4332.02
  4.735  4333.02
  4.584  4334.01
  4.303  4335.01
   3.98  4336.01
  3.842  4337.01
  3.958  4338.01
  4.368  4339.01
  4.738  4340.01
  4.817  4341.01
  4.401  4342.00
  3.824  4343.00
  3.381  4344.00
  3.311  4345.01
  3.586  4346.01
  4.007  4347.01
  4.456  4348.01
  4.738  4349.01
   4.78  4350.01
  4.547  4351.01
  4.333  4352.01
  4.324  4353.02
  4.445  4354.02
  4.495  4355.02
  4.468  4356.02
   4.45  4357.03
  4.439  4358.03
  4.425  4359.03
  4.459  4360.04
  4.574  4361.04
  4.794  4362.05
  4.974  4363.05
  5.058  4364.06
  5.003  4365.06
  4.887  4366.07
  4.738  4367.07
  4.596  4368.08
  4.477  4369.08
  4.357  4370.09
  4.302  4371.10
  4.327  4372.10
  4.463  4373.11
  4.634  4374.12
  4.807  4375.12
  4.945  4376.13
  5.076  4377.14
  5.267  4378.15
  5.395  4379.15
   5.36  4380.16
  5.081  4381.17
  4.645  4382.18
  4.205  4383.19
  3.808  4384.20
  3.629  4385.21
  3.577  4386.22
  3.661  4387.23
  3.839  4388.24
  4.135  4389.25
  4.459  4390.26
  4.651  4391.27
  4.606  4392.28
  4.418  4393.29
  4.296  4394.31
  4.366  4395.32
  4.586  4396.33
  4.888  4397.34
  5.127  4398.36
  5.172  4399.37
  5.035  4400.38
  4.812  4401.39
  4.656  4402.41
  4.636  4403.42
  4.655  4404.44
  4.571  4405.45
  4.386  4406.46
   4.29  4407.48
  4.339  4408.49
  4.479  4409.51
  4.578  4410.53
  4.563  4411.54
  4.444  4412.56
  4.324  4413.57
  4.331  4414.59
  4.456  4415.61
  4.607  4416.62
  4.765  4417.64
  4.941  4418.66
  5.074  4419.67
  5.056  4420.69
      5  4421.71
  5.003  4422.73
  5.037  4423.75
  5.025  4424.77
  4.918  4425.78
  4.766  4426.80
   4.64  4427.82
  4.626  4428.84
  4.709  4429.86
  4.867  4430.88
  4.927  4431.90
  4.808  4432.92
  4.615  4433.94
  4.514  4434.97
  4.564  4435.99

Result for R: 4.94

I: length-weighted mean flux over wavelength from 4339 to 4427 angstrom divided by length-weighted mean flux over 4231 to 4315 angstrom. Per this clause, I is 1.0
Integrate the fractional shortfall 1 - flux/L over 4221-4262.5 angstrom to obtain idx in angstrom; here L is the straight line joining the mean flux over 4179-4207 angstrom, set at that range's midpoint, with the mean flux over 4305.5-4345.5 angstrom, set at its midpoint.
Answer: -2.97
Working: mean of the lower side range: 4.4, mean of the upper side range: 4.21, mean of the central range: 4.64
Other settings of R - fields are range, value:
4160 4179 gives 4.55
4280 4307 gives 4.21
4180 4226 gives 4.6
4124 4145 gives 4.62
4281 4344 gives 4.23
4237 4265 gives 4.59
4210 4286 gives 4.67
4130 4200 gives 4.57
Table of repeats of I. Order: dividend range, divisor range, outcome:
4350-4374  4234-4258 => 0.96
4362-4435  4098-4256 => 1.03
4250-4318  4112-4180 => 0.95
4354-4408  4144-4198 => 1.01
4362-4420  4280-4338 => 1.09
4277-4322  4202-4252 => 0.90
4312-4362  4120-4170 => 0.93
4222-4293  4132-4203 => 1.01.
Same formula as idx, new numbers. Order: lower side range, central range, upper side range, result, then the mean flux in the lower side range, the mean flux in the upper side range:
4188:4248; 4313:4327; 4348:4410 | 1.0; 4.63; 4.57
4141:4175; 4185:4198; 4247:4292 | 1.0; 4.63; 4.54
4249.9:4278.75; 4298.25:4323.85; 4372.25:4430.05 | 2.7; 4.56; 4.63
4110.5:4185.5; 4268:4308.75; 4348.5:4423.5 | 2.4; 4.61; 4.6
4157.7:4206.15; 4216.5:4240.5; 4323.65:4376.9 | -1.6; 4.44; 4.39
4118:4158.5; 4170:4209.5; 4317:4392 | 1.1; 4.66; 4.41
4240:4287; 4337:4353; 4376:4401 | 1.3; 4.59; 4.57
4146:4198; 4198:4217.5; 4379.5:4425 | -0.7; 4.53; 4.57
